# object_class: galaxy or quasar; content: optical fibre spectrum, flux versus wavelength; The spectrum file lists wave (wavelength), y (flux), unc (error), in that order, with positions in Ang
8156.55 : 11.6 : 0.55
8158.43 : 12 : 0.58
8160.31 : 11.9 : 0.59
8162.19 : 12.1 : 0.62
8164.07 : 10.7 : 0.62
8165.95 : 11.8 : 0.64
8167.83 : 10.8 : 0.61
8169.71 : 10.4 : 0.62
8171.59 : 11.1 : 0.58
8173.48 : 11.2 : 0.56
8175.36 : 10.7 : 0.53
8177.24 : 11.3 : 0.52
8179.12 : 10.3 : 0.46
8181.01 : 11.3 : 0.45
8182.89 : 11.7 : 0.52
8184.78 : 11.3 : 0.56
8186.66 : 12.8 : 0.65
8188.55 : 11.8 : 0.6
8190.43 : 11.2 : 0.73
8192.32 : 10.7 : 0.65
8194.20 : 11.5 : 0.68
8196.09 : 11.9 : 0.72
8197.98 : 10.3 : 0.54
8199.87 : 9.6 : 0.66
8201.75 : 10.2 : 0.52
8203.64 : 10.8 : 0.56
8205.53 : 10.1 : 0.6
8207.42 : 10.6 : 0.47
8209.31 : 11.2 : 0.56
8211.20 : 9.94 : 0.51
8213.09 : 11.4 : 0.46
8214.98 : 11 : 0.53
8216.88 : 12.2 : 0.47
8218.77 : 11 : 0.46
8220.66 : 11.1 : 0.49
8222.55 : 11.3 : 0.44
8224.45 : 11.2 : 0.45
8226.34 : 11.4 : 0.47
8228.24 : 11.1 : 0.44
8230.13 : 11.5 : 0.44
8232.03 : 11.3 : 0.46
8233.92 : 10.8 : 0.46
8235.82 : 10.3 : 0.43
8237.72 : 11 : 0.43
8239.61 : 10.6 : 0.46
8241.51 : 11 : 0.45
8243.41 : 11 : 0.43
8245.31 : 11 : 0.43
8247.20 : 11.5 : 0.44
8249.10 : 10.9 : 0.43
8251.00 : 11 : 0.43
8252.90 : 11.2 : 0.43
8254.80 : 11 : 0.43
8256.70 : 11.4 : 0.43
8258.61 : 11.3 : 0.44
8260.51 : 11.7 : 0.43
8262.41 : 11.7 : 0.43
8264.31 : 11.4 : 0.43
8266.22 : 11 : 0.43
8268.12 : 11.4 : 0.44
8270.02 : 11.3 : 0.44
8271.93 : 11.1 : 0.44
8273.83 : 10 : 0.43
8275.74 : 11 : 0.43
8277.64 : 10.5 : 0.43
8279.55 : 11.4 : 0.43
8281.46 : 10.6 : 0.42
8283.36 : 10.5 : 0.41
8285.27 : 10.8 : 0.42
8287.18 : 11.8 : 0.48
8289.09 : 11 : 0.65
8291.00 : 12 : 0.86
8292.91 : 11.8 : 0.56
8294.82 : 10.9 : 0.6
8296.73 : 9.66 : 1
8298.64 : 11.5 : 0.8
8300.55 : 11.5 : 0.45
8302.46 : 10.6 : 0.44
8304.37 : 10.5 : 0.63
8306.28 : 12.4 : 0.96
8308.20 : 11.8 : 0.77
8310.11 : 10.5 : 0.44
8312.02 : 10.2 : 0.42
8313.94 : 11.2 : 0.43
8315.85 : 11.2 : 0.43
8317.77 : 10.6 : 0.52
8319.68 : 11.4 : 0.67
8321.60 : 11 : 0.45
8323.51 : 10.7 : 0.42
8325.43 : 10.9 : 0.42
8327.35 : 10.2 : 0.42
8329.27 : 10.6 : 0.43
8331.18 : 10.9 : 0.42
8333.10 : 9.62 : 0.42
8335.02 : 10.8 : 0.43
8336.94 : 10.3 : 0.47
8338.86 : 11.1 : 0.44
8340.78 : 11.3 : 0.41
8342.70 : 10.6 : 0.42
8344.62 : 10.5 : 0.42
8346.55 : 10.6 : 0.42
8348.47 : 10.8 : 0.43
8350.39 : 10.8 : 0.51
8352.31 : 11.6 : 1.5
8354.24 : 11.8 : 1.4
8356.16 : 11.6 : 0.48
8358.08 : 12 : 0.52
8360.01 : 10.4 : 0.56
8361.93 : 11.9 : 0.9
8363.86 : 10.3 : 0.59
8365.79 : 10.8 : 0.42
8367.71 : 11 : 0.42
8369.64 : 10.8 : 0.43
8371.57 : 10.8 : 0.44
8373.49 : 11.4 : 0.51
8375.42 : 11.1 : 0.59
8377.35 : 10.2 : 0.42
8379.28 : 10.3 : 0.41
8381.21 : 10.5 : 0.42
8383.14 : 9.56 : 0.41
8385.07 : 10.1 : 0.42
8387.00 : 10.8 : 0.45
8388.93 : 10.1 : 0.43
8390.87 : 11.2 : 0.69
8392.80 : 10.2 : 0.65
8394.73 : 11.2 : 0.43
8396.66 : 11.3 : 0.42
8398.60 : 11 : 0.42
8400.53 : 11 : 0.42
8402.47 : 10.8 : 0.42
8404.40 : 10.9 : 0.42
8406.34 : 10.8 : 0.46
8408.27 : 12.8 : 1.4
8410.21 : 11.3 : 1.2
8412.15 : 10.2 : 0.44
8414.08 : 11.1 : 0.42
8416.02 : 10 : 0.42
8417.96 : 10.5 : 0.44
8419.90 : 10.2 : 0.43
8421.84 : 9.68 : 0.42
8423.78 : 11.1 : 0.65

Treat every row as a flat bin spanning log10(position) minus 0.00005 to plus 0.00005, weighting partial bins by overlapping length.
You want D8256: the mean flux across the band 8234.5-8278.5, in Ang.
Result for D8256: 11.1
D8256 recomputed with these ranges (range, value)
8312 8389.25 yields 10.8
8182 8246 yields 11.1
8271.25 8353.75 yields 10.9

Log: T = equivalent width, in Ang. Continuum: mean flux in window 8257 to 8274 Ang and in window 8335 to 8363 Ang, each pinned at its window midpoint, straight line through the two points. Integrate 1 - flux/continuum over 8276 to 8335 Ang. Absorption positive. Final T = 1.3 Ang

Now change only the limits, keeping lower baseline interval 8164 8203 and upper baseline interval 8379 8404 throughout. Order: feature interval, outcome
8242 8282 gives -0.7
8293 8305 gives 0.0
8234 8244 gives 0.2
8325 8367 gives -0.6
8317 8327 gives -0.1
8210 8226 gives -0.2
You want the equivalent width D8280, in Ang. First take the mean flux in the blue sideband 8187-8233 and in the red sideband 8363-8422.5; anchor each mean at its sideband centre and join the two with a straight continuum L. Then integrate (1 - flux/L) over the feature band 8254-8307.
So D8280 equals -1.1 Ang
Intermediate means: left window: 11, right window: 10.7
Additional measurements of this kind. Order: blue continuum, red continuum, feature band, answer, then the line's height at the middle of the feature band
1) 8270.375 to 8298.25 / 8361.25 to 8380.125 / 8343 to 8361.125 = -0.40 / 10.9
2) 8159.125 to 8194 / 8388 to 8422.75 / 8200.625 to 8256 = 0.96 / 11.2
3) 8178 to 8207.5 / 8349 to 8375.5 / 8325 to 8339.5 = 0.79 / 11.1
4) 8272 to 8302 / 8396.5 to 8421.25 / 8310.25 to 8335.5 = 0.58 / 11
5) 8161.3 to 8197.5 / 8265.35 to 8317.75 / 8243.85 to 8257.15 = 0.00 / 11.1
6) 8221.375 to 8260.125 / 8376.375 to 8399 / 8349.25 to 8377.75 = -1.33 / 10.6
